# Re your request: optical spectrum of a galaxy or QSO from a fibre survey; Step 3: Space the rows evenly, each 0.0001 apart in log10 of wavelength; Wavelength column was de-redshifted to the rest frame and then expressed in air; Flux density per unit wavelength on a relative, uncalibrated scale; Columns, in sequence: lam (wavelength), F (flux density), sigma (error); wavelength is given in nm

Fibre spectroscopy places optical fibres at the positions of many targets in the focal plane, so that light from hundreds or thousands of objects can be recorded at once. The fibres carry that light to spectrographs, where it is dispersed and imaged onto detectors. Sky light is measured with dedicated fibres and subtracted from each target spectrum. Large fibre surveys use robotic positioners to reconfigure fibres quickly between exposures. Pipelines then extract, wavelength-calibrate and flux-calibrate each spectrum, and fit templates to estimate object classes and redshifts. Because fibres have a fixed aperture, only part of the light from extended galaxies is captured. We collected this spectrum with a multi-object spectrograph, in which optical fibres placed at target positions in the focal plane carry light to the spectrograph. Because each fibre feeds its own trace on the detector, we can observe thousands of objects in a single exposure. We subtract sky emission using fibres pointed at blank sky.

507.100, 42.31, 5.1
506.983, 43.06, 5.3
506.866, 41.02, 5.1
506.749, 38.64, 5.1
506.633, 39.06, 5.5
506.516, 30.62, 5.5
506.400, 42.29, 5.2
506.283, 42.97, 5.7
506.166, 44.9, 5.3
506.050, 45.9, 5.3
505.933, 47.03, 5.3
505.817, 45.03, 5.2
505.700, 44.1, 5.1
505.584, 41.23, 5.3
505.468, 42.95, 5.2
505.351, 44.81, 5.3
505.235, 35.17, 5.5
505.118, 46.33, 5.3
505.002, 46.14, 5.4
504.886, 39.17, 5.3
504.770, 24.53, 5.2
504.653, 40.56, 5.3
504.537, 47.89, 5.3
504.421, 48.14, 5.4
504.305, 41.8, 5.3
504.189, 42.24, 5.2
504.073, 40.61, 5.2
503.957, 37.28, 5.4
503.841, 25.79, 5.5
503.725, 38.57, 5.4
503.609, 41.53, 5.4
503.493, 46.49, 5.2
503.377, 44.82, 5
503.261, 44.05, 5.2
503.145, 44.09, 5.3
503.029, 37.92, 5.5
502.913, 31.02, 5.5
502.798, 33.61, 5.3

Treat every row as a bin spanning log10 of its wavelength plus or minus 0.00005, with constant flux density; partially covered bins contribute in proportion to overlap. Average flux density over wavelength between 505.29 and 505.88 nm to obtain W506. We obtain 43.6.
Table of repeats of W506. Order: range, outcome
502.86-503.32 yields 39.3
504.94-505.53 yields 43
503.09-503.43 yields 44.3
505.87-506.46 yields 44.6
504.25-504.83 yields 40.6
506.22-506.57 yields 38.8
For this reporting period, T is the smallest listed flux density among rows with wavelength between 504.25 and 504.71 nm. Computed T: 40.56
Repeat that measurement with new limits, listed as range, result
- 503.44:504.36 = 25.79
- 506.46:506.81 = 30.62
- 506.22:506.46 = 42.29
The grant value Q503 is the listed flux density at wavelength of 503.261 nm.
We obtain 44.05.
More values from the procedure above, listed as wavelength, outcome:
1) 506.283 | 42.97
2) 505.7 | 44.1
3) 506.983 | 43.06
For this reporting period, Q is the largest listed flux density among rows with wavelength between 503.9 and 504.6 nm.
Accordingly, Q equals 48.14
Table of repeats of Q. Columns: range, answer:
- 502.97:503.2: 44.09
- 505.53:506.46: 47.03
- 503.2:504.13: 46.49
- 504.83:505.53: 46.33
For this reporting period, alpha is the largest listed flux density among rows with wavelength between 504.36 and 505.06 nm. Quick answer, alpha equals 48.14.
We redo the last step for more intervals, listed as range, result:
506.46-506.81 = 39.06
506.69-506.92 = 41.02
